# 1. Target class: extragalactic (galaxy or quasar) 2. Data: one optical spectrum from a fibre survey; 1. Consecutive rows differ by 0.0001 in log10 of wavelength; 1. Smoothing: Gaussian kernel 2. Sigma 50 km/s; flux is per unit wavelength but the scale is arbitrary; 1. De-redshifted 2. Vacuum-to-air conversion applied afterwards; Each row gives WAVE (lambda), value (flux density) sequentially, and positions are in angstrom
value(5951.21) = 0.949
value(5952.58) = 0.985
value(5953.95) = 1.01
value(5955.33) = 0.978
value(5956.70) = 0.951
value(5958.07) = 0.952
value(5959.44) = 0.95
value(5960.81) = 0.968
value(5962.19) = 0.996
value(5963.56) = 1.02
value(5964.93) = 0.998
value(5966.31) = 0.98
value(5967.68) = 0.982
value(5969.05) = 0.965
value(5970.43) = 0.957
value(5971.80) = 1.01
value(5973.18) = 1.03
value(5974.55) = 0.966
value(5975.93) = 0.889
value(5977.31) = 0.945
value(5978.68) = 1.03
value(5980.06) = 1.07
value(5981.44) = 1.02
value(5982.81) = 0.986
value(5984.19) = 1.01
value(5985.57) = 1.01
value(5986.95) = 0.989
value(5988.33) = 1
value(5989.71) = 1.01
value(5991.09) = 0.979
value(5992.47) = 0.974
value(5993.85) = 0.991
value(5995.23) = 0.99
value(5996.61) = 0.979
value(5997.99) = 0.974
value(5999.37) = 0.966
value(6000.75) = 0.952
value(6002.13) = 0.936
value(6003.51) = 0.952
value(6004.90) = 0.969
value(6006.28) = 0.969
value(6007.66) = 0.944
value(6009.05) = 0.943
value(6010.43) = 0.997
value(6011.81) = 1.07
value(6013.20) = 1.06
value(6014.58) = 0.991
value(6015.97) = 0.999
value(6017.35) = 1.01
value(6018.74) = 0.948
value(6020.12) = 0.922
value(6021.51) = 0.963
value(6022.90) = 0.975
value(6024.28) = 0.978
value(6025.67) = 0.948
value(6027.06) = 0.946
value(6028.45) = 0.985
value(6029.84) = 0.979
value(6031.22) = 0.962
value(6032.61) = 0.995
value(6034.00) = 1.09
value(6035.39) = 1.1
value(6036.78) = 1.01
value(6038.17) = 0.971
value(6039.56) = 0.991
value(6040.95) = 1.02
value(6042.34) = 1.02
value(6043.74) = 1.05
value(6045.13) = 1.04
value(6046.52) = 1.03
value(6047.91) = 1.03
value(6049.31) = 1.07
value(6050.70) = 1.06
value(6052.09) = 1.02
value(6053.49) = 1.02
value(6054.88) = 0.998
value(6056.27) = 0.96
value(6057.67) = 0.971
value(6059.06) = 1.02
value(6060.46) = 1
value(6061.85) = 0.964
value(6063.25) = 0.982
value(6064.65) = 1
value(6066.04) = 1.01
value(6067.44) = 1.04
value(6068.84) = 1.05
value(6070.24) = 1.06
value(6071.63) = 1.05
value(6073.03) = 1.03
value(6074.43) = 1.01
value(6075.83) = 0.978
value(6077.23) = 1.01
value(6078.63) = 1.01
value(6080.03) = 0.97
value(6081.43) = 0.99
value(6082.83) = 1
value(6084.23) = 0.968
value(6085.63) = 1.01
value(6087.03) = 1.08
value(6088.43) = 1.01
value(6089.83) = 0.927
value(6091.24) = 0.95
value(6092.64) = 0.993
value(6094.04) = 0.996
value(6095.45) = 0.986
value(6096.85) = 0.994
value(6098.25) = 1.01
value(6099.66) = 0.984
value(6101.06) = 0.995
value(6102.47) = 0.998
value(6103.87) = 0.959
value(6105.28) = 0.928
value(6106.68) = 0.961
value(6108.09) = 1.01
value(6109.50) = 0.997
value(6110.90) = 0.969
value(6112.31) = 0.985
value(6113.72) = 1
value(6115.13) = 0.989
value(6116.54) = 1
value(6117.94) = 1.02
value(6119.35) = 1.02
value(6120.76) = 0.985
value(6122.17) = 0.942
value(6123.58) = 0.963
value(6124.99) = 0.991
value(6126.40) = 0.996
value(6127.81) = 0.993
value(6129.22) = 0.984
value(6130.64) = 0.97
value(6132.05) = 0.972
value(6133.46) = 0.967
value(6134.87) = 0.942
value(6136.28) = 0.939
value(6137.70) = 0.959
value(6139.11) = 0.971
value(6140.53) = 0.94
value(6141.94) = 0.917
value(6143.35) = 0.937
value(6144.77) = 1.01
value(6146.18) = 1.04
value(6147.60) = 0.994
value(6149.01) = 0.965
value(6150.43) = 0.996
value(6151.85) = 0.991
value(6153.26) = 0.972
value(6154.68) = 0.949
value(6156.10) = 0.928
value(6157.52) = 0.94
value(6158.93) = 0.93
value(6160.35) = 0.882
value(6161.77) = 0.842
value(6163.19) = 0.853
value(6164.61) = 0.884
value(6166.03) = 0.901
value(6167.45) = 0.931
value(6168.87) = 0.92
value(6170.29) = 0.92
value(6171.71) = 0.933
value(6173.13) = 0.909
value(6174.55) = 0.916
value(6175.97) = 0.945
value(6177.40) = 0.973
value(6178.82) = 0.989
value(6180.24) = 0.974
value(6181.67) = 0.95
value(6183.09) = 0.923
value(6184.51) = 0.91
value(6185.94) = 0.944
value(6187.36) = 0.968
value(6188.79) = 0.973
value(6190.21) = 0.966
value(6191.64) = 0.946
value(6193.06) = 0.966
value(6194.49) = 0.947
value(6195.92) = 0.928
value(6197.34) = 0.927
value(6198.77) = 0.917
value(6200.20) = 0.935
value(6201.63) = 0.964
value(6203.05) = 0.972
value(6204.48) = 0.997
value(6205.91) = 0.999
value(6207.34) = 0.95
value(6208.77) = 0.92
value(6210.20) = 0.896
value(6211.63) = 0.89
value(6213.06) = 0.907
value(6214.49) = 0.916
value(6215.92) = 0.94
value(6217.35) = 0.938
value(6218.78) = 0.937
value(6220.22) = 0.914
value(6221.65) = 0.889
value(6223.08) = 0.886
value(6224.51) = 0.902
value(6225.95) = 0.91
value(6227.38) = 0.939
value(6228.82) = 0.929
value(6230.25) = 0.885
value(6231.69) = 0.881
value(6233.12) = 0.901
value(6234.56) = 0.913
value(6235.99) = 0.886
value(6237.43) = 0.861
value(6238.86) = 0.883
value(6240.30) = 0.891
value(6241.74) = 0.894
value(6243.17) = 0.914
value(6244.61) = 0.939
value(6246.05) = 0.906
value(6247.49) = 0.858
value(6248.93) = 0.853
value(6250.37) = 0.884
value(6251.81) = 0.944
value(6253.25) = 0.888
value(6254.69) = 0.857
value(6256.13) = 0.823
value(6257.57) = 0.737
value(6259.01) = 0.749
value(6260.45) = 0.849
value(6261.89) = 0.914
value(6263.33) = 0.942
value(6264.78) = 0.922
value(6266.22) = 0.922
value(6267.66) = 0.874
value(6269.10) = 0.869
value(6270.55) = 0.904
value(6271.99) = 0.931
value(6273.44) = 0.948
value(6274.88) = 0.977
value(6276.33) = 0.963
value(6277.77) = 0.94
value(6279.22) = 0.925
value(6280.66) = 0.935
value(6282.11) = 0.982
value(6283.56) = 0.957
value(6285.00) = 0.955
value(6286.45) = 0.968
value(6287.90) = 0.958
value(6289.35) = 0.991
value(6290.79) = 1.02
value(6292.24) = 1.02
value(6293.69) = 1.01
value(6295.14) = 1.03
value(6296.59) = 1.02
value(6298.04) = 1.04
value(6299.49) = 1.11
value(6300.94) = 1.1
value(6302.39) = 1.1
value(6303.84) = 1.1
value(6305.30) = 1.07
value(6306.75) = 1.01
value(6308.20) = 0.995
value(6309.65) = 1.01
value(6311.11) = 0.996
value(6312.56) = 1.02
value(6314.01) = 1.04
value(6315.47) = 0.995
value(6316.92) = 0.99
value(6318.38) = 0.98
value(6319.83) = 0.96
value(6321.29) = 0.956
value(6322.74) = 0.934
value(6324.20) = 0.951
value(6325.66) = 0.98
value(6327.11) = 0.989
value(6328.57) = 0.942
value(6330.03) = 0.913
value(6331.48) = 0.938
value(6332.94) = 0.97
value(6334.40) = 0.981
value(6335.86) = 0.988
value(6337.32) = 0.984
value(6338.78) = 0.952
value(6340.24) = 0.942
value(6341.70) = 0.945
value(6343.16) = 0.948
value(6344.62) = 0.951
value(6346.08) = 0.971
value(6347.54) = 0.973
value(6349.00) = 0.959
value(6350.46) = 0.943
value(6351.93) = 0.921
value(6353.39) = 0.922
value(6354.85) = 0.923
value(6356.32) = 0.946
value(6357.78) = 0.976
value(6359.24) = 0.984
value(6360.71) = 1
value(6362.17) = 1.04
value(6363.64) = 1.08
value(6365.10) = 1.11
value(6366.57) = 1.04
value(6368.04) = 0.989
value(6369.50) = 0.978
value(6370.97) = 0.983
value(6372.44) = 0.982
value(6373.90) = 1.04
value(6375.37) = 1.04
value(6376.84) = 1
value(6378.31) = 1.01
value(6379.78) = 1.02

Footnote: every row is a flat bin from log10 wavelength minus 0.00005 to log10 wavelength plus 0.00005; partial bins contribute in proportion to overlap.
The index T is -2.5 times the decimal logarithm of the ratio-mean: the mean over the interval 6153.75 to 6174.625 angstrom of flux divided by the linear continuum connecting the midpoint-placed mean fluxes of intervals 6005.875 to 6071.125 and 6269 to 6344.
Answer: 0.097 mag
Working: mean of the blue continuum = 1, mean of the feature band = 0.91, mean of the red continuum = 0.984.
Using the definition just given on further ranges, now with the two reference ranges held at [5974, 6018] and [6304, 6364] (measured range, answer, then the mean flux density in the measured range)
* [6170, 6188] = 0.042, 0.943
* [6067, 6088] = -0.036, 1.02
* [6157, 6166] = 0.107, 0.889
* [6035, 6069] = -0.034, 1.02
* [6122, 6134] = 0.006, 0.977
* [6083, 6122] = -0.007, 0.989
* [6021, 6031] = 0.020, 0.968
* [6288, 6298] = -0.040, 1.01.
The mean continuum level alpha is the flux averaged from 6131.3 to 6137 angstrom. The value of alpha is 0.955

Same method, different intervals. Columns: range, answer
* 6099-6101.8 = 0.99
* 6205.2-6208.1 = 0.973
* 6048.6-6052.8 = 1.05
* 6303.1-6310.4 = 1.04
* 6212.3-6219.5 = 0.928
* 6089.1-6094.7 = 0.967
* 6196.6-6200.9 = 0.927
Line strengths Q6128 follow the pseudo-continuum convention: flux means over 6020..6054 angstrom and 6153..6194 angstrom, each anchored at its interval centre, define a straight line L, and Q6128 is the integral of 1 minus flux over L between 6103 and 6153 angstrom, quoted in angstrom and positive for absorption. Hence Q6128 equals -1.0 angstrom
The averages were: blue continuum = 1.01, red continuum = 0.932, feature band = 0.977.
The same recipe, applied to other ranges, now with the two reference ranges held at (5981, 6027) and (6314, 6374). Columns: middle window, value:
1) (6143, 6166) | 0.8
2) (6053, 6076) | -0.7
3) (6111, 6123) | -0.1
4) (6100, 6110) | 0.0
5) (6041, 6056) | -0.8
